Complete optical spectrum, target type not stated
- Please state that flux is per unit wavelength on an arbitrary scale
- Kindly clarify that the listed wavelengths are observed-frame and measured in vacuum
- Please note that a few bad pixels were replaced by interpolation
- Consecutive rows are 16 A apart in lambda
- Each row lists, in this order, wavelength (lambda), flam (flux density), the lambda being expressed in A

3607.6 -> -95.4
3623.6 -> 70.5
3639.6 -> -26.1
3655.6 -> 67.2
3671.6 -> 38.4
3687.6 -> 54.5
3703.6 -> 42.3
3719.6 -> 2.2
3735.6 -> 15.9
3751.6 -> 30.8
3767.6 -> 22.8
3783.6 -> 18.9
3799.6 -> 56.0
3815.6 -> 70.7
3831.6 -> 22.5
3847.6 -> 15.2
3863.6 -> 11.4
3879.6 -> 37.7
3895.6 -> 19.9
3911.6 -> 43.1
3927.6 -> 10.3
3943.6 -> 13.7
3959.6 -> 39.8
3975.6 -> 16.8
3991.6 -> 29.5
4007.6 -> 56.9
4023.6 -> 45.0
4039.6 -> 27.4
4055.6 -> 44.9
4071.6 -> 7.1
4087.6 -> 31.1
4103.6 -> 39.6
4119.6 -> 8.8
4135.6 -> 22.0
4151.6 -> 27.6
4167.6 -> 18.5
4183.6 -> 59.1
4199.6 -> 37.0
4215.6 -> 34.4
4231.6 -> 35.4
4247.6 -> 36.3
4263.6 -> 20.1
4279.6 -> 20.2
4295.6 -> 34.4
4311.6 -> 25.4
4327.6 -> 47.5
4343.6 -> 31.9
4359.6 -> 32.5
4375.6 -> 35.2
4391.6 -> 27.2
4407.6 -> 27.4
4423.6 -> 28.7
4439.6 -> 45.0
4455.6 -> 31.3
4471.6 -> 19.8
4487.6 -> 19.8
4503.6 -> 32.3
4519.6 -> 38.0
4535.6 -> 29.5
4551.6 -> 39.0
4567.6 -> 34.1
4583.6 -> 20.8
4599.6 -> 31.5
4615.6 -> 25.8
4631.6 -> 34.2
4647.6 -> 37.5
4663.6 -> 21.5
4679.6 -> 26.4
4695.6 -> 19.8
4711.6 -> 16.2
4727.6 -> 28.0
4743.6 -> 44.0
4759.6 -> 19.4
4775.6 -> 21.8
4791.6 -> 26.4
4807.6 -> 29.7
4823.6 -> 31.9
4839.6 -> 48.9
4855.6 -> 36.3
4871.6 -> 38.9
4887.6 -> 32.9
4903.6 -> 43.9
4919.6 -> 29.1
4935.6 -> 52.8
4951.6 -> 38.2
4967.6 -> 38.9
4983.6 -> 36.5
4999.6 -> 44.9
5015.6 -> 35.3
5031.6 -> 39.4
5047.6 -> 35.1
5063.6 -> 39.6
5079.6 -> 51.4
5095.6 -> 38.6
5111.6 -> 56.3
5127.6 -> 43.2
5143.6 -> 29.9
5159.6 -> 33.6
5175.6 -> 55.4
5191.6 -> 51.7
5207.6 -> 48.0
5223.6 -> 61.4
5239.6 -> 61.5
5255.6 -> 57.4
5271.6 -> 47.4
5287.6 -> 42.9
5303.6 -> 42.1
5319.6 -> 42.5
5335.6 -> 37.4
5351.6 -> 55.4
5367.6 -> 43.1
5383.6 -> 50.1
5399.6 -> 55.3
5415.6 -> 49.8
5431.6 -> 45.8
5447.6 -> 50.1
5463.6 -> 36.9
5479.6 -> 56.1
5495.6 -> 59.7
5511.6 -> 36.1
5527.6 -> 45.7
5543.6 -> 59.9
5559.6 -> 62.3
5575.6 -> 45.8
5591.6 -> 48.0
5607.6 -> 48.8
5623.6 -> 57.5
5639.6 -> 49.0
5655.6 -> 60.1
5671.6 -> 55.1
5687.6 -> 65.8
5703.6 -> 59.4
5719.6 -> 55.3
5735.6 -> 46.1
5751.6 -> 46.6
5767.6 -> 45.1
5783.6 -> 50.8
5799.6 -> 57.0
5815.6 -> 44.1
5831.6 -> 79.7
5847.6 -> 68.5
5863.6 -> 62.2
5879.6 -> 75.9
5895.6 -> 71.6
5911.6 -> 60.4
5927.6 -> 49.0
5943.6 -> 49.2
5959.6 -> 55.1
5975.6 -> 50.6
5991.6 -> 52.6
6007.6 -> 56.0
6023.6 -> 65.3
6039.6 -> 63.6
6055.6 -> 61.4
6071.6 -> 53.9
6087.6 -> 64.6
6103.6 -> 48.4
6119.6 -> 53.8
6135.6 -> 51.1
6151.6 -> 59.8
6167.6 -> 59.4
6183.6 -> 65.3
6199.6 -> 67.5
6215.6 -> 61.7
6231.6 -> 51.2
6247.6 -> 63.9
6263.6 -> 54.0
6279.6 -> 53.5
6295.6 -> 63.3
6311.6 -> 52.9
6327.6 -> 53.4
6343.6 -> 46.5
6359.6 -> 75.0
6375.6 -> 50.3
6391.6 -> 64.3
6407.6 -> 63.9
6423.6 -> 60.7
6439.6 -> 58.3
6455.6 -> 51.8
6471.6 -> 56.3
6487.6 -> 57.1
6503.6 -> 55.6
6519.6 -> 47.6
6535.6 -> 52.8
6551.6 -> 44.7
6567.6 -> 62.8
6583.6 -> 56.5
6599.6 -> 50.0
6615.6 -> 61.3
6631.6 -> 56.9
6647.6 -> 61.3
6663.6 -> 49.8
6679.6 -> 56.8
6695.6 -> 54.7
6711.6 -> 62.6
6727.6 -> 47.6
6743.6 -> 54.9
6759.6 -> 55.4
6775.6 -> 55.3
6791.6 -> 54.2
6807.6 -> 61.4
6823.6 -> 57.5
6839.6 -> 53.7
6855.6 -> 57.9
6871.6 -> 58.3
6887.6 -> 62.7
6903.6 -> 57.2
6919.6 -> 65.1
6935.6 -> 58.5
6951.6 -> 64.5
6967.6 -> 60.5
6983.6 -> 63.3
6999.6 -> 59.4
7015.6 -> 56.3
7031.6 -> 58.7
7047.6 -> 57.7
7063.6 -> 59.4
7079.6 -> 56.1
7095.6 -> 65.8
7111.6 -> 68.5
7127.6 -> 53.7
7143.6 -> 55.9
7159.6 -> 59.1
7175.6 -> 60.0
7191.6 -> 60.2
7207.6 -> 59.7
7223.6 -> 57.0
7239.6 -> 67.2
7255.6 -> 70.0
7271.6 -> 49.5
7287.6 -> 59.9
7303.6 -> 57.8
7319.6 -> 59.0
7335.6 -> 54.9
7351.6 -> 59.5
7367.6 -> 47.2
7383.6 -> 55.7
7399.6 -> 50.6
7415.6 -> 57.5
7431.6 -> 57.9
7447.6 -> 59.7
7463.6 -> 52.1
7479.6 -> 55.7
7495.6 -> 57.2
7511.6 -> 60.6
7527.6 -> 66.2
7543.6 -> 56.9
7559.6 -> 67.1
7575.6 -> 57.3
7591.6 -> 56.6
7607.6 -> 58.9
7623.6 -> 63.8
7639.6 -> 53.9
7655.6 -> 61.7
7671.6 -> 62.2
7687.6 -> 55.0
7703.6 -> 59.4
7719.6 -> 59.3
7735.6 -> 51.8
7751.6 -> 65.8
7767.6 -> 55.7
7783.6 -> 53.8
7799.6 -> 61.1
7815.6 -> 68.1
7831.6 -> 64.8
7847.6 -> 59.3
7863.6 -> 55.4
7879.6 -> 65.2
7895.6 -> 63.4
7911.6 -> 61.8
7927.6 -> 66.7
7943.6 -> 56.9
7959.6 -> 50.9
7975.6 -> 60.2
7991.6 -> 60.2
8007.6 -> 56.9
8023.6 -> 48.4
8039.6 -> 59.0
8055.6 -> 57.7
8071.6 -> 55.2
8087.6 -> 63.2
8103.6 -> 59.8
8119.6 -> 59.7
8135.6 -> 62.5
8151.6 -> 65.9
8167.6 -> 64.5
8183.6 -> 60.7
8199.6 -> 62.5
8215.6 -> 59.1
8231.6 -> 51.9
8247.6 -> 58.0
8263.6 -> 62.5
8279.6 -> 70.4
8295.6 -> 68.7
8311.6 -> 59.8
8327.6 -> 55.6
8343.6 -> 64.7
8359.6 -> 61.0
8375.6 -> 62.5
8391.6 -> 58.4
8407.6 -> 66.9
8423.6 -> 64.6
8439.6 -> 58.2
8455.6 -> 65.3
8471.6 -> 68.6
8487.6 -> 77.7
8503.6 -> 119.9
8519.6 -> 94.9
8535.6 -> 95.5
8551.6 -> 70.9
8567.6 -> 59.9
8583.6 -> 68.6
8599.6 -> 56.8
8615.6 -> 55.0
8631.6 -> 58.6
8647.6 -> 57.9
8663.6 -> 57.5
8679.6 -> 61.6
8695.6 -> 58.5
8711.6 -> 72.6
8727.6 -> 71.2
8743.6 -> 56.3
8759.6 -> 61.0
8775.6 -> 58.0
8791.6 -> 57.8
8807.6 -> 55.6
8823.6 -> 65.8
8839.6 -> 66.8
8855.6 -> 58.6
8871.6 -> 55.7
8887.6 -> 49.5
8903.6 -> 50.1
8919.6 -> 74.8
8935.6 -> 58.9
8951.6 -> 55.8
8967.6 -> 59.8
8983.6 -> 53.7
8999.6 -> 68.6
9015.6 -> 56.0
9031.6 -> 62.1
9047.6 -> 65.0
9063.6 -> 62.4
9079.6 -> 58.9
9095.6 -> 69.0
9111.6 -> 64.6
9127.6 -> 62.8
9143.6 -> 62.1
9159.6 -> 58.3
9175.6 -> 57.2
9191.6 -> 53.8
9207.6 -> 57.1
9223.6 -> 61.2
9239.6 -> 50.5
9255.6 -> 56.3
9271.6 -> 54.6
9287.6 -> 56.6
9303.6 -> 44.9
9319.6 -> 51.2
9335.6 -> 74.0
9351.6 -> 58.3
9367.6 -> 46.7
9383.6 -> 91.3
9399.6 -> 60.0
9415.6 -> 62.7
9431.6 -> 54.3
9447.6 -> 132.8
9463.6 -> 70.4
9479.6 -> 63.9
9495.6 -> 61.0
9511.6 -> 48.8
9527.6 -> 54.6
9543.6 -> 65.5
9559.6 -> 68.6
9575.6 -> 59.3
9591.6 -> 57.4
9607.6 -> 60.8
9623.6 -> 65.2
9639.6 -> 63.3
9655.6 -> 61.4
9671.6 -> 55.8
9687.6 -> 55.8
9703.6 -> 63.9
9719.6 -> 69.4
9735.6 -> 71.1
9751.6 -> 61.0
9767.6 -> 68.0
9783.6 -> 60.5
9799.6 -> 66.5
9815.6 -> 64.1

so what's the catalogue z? 0.30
